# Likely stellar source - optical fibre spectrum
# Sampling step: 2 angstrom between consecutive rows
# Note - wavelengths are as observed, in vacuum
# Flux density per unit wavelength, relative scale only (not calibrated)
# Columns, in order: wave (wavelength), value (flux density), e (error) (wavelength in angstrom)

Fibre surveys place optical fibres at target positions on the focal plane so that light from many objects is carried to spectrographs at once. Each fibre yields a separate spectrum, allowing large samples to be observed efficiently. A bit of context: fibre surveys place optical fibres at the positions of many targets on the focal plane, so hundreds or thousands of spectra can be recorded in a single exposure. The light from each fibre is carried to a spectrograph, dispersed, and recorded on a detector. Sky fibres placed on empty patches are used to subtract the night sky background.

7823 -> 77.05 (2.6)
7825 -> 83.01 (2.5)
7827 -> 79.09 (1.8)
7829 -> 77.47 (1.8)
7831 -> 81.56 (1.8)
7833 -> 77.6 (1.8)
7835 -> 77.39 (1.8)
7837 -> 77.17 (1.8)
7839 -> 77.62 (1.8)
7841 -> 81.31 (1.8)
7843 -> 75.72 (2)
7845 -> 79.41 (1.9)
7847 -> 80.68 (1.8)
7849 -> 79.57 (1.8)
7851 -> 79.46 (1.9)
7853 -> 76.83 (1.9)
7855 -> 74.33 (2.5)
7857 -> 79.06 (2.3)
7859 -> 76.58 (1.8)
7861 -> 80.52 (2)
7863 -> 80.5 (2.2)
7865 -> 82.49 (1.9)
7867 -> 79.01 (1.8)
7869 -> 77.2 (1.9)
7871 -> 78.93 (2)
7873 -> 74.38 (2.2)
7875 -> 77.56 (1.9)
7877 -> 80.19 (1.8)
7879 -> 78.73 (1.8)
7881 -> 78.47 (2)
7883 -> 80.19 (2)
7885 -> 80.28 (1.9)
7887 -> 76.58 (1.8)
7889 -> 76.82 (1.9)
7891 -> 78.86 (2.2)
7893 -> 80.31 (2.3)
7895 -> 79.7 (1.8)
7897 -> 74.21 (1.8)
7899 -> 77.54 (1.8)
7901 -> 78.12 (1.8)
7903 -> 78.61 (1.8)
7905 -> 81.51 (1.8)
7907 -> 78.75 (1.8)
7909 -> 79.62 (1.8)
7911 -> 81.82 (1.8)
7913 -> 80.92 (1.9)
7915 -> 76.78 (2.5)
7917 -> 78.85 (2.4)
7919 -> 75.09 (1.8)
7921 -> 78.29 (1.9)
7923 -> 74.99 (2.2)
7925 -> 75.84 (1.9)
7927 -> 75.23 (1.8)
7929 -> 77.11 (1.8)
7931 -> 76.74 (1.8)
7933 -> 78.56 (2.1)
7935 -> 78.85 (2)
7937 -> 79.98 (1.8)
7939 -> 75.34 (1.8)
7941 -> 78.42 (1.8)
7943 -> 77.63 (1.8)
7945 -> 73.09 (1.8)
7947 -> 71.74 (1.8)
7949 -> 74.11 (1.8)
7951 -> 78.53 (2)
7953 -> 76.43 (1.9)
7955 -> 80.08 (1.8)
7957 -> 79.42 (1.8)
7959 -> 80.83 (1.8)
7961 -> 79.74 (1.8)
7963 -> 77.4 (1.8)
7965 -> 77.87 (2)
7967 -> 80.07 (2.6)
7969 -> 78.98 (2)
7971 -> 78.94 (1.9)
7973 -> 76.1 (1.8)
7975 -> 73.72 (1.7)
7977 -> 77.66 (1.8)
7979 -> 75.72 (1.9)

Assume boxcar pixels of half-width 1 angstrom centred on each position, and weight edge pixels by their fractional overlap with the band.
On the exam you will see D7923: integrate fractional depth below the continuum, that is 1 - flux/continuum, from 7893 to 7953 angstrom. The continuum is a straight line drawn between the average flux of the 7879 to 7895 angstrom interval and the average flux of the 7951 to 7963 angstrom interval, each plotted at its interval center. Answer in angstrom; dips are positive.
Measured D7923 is 1.1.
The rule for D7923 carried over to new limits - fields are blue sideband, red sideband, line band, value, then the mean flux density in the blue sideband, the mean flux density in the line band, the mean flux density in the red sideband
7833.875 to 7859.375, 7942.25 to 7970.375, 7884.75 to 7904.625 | -0.06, 78.1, 78.1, 77.6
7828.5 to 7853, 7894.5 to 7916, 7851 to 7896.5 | 0.16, 78.7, 78.5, 78.9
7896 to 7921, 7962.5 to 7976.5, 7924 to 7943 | 0.18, 78.5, 77.4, 77.6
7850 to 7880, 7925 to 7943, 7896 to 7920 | -0.21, 78.4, 78.5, 77.4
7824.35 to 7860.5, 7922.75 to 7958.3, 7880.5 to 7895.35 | -0.22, 78.5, 78.9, 76.9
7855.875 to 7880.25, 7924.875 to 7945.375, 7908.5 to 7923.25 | -0.15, 78.7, 78.4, 77.1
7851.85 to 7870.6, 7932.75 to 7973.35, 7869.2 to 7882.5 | 0.05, 78.5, 78.1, 77.7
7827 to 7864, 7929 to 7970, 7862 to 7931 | -0.19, 78.5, 78.3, 77.7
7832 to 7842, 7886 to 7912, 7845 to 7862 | -0.02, 78.2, 78.4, 78.6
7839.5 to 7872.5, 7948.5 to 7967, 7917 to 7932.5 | 0.42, 78.8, 76.4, 78.5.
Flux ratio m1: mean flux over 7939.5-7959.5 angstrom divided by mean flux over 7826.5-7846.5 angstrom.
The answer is 0.98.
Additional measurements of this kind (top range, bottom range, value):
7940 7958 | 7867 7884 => 0.98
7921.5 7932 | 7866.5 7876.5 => 0.98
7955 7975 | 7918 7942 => 1.02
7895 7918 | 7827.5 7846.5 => 1.00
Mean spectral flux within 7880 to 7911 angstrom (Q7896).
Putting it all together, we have 78.7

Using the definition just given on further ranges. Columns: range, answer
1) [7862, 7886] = 79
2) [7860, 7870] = 79.9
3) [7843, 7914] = 78.7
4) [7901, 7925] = 78.5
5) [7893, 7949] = 77.5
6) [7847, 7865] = 78.7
